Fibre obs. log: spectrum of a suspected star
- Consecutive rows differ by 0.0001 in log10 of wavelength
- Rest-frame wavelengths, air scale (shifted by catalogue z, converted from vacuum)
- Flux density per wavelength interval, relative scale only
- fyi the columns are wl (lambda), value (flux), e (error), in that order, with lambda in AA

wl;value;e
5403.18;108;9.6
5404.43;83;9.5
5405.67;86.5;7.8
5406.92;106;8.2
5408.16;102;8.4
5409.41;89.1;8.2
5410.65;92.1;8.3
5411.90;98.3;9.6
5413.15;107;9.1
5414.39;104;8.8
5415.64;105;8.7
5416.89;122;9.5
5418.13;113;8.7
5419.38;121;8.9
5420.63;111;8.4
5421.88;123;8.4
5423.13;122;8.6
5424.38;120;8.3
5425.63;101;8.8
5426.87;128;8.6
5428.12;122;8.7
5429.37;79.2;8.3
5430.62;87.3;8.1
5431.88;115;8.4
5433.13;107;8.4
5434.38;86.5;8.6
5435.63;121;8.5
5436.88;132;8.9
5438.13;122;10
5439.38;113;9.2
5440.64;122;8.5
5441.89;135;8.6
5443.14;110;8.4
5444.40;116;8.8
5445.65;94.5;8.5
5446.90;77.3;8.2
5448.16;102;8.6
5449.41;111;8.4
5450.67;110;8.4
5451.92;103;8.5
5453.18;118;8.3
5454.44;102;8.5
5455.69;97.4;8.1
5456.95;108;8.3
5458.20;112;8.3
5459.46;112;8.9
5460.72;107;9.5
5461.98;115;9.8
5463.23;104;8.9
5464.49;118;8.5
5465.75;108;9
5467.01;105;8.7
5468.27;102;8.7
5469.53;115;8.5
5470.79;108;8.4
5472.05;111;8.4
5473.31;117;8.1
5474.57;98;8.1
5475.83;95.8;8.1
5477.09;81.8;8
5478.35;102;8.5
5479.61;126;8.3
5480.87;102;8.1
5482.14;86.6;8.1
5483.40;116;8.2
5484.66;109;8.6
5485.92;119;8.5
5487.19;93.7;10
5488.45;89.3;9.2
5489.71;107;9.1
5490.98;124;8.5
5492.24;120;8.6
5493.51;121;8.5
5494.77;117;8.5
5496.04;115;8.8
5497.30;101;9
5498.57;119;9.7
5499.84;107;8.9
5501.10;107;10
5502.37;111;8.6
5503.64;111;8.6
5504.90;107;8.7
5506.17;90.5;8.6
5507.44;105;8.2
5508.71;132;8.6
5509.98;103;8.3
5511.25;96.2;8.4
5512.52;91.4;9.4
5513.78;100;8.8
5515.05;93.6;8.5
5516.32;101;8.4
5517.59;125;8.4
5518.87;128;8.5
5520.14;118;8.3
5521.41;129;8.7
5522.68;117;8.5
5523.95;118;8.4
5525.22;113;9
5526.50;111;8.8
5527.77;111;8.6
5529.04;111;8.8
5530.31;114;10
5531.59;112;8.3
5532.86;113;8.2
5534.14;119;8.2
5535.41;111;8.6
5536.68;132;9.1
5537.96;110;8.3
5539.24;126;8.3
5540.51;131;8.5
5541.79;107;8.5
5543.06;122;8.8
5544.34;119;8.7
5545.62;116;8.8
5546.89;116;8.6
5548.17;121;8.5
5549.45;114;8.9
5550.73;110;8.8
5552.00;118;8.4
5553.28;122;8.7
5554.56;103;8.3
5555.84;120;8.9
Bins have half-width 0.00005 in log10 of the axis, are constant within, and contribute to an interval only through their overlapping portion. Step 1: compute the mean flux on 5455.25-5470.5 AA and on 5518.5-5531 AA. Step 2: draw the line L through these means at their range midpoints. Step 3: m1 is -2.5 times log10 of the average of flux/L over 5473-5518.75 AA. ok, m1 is 0.06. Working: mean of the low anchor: 109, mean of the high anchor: 117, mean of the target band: 107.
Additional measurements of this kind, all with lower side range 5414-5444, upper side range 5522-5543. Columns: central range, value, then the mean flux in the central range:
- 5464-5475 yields 0.052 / 109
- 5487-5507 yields 0.060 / 109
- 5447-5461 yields 0.077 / 106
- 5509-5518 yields 0.136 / 102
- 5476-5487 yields 0.104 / 104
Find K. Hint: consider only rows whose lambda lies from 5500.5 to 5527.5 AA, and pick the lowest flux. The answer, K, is 90.5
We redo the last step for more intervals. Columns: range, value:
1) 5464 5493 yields 81.8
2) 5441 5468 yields 77.3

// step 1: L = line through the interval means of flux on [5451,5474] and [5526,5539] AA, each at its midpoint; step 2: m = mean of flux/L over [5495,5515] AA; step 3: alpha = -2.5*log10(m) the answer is 0.06 mag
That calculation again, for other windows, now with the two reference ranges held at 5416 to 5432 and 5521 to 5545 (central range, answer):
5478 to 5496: 0.051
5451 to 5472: 0.054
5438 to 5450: 0.034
